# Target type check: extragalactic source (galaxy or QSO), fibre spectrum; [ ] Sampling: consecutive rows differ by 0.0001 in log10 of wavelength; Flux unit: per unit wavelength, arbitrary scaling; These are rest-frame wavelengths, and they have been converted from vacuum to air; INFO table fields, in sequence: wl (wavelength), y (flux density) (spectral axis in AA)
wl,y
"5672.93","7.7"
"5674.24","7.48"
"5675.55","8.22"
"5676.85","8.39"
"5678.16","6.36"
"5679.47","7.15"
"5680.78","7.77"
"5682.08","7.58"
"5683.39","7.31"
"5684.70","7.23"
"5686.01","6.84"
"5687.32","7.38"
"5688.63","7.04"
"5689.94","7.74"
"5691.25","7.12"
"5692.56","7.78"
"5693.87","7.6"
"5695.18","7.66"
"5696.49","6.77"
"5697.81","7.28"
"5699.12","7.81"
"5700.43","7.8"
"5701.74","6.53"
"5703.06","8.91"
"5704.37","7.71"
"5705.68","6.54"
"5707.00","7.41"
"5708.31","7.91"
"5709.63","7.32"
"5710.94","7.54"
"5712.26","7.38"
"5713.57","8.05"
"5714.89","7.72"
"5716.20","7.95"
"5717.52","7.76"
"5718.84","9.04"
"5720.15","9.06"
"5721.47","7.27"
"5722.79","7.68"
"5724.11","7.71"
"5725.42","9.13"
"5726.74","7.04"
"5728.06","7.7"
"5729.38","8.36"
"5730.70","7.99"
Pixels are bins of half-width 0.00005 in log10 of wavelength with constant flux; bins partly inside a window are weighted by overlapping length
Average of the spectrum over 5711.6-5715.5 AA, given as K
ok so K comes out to 7.71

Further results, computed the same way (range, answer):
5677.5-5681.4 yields 7.08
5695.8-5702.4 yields 7.24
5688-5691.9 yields 7.3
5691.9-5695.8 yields 7.68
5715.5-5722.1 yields 8.22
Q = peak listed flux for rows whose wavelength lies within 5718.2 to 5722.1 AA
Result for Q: 9.06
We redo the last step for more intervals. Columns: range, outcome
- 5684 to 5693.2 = 7.78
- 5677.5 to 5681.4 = 7.77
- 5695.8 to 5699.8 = 7.81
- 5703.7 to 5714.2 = 8.05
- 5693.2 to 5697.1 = 7.66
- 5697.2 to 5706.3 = 8.91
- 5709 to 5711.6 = 7.54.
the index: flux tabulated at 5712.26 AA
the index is 7.38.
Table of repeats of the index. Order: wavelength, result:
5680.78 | 7.77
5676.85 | 8.39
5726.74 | 7.04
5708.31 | 7.91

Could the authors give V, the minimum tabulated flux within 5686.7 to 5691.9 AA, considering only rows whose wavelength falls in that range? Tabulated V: 7.04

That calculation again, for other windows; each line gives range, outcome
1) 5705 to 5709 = 6.54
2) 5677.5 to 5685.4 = 6.36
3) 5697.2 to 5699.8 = 7.28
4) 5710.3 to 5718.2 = 7.38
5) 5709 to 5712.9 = 7.32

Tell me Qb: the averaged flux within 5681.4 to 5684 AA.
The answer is 7.47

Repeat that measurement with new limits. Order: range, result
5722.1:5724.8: 7.72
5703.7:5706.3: 7.16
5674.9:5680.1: 7.53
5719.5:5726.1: 8.16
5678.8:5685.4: 7.4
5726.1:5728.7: 7.37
